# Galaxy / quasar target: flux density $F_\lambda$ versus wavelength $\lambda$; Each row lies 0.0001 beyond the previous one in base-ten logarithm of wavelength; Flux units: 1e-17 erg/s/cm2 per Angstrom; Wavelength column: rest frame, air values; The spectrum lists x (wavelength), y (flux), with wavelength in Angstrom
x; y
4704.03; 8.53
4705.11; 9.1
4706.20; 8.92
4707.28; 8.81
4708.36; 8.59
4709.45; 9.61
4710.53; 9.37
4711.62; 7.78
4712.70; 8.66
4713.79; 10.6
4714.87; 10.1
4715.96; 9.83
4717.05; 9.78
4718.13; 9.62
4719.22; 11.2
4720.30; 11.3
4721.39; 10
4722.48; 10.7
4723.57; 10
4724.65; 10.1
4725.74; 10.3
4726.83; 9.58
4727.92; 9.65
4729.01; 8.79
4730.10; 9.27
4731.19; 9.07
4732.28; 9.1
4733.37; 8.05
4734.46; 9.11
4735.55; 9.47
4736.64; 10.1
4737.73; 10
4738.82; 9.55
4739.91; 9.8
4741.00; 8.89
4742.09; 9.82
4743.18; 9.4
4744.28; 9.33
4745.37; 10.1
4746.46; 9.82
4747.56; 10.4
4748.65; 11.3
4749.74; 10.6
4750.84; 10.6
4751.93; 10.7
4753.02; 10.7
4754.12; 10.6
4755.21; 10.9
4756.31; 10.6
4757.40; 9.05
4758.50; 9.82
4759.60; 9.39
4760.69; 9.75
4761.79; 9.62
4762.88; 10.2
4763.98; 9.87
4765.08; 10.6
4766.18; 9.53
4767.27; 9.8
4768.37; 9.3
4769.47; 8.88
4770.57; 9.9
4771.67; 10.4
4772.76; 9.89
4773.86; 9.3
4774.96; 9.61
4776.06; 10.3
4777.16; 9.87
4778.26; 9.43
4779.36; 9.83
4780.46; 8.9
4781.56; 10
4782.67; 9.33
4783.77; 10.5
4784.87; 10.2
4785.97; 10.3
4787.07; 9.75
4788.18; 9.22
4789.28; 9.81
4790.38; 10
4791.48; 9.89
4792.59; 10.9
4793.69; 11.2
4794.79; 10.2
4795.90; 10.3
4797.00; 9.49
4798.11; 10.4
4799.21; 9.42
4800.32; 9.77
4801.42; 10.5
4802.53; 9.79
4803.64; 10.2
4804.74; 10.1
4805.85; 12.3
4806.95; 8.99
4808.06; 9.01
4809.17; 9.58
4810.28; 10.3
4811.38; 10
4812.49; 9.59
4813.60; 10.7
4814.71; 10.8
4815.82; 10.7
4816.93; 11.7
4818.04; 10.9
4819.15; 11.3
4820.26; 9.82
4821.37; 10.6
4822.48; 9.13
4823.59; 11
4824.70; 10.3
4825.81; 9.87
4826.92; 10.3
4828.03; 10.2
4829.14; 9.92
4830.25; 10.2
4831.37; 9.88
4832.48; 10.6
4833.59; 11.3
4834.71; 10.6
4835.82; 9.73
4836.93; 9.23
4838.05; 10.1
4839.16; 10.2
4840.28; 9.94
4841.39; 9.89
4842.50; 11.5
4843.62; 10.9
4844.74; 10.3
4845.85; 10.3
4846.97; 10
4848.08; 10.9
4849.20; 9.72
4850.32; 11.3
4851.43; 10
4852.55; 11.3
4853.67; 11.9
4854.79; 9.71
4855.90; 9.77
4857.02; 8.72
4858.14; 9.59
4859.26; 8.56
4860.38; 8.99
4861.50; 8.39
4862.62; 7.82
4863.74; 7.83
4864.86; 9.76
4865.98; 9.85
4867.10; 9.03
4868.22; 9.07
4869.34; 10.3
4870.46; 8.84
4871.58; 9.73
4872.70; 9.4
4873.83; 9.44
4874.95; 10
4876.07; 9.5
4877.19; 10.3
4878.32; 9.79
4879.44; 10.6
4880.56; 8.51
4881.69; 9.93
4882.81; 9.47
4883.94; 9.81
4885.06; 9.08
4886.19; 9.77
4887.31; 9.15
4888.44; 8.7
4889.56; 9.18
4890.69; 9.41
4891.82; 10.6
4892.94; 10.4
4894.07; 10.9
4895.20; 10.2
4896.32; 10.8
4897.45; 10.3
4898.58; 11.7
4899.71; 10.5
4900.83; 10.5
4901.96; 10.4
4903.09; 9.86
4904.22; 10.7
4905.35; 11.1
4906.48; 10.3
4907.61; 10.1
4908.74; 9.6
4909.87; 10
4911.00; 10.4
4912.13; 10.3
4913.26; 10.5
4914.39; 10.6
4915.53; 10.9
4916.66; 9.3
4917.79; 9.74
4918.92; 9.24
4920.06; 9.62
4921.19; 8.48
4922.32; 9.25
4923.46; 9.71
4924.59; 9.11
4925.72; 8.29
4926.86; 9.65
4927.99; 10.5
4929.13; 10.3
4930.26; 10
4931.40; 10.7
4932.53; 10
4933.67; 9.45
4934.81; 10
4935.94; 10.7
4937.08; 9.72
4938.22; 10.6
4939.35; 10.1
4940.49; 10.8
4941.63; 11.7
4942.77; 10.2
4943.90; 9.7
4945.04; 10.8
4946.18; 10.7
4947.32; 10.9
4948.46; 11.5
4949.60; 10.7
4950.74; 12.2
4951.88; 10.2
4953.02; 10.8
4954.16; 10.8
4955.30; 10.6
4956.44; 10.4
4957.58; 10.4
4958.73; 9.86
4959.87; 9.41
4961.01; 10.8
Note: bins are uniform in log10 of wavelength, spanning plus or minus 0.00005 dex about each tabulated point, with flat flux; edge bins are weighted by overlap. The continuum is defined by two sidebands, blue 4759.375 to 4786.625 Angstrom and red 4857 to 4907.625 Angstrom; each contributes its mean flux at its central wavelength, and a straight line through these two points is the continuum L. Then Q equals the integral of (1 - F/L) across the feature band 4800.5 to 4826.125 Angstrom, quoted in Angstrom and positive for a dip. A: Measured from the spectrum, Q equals -1.4 Angstrom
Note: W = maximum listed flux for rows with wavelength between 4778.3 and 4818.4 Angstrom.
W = 12.3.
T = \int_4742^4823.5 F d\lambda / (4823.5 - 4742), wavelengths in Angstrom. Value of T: 10.1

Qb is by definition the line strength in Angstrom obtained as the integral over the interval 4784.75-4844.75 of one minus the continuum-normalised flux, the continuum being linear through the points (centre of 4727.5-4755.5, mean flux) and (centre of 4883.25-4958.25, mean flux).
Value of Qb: -1.6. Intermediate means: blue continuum 9.81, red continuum 10.2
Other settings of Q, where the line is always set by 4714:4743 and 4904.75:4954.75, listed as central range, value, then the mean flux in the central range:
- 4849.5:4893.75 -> 2.16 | 9.58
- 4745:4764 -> -0.83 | 10.2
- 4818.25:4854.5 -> -1.40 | 10.4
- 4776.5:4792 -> 0.13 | 9.79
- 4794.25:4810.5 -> -0.17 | 10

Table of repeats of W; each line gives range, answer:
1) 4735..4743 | 10.1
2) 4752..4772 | 10.9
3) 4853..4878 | 11.9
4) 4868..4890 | 10.6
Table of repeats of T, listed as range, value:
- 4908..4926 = 9.72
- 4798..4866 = 10.1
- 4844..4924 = 9.86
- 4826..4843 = 10.2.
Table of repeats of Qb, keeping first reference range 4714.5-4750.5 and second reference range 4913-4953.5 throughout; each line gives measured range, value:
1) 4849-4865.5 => 0.8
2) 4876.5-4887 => 0.4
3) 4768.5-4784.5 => 0.3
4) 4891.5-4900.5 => -0.5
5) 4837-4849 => -0.4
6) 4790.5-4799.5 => -0.3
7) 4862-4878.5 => 1.2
